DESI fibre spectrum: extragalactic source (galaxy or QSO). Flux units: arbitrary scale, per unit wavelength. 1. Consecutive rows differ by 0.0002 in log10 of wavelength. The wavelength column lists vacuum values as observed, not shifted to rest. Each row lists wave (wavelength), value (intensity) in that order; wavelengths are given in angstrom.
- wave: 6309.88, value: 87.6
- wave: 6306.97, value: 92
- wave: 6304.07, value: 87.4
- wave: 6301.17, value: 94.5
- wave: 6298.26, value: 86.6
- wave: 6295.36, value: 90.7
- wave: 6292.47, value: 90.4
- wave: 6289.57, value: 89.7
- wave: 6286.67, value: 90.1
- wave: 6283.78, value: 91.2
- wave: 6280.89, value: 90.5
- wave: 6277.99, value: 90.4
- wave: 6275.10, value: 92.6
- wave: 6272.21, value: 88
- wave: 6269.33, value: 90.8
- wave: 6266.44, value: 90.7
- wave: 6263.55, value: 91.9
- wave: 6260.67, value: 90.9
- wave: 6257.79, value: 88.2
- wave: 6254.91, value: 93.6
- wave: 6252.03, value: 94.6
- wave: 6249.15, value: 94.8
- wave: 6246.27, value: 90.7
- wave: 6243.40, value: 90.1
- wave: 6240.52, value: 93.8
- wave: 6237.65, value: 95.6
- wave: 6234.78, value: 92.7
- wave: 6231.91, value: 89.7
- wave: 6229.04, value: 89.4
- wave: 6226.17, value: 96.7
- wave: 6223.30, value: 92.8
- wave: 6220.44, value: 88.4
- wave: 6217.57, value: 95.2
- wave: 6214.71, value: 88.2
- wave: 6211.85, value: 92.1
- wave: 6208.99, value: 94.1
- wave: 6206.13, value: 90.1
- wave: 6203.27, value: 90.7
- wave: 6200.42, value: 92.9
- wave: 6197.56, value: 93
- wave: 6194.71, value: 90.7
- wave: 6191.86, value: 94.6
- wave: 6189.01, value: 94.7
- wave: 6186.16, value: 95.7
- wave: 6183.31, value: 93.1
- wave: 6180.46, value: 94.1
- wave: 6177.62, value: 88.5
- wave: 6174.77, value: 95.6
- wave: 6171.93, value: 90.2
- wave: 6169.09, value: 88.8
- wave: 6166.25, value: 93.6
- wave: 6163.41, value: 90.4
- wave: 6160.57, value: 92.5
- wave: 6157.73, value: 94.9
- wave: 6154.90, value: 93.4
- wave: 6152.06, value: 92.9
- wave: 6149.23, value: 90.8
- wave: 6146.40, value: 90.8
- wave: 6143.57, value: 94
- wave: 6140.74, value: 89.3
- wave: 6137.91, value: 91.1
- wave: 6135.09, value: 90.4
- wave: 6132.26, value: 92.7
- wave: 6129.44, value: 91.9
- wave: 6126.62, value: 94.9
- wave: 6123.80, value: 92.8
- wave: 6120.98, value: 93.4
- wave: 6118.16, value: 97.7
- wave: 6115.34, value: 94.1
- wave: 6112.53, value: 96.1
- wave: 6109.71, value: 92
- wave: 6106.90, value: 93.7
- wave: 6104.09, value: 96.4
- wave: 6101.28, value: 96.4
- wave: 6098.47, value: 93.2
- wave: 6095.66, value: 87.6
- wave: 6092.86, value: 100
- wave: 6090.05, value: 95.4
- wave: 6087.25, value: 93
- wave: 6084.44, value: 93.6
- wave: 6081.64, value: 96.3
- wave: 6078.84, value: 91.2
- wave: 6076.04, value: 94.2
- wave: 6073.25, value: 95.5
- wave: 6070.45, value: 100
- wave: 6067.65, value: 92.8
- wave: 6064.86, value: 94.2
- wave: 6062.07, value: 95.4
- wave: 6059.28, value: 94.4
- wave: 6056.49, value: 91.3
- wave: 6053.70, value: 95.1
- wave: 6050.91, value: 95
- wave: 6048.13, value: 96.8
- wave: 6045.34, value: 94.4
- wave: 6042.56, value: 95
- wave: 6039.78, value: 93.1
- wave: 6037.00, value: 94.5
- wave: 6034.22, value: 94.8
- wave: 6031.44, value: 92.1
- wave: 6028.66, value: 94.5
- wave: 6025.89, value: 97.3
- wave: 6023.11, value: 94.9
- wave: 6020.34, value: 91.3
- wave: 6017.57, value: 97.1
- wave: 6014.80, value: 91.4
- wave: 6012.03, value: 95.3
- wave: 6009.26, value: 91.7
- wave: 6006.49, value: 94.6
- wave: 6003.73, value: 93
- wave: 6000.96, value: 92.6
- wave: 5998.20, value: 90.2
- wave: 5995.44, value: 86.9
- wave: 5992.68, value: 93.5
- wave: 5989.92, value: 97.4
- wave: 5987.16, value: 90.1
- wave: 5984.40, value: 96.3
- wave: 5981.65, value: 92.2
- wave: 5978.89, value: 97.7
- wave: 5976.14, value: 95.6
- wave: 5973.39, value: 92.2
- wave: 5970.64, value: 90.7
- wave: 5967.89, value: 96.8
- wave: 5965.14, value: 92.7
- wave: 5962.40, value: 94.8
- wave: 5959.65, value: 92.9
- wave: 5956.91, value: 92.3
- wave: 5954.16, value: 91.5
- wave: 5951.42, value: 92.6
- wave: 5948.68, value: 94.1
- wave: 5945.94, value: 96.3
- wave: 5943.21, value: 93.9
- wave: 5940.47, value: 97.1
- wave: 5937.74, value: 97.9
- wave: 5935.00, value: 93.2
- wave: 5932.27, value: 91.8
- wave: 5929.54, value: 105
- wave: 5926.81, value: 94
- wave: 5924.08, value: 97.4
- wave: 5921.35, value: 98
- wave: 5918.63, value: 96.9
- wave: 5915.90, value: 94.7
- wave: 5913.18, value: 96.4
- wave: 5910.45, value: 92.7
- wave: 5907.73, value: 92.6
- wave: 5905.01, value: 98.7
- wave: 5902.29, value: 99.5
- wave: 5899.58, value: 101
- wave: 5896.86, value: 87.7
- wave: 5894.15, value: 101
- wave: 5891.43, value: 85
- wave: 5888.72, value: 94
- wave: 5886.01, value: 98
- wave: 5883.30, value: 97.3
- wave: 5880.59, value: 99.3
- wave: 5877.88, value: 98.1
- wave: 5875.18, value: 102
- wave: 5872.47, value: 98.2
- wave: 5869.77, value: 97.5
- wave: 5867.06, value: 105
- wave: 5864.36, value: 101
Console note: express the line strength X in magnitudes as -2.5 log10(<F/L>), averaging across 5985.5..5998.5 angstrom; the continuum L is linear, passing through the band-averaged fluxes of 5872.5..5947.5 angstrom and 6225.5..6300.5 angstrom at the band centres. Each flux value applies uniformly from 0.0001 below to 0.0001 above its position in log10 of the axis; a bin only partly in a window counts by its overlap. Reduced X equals 0.04 mag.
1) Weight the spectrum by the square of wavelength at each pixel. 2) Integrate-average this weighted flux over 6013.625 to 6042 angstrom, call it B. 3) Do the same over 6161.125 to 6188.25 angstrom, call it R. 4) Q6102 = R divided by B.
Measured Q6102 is 1.03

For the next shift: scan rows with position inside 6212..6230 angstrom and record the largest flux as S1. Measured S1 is 96.7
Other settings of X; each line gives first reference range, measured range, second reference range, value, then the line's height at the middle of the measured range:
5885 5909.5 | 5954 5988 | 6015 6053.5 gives 0.01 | 94.9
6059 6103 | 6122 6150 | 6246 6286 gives 0.02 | 93.6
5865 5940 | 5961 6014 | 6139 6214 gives 0.02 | 95.4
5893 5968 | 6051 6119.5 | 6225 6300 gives -0.01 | 93.5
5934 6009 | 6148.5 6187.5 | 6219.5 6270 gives 0.00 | 92.5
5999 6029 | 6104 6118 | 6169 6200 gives -0.02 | 93.3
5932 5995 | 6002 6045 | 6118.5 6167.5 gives -0.01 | 93.5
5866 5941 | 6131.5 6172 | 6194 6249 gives 0.02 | 93.1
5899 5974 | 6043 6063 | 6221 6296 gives -0.01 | 93.9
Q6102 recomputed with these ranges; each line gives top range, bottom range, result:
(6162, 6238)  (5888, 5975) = 1.06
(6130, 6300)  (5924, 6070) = 1.05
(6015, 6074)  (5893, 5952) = 1.03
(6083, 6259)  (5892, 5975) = 1.06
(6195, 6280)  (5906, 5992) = 1.06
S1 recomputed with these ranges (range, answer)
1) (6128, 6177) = 95.6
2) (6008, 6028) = 97.3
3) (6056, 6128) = 100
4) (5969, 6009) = 97.7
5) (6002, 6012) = 94.6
